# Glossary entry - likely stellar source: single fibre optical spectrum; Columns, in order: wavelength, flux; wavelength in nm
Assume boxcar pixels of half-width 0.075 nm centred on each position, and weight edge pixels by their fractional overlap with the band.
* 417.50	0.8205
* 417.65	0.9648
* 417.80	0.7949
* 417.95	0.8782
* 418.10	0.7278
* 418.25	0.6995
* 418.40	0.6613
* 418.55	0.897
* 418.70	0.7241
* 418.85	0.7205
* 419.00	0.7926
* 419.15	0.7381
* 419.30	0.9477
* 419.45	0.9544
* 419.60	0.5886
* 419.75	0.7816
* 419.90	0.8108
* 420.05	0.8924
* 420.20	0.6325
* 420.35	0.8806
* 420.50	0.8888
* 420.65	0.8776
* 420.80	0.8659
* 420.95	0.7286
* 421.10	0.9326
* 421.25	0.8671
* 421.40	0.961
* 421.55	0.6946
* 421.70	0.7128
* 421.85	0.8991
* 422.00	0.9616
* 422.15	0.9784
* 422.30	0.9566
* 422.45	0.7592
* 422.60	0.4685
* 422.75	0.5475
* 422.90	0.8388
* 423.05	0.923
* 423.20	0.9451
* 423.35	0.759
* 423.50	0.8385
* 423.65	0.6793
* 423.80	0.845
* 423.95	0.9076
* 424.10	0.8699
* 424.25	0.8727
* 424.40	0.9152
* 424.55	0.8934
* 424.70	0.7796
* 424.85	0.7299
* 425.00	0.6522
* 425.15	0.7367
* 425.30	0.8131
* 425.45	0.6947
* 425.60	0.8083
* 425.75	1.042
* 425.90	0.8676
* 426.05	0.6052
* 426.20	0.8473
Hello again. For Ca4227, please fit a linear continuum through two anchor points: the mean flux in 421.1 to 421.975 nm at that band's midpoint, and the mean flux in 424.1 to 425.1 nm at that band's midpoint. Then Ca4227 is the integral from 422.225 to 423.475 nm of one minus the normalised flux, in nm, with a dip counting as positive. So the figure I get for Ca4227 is 0.08 nm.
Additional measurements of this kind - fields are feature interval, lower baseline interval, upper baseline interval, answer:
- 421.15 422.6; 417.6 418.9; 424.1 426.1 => -0.09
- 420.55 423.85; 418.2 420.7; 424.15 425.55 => -0.12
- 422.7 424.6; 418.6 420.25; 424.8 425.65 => -0.22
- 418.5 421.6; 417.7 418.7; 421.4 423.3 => -0.10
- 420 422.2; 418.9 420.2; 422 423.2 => -0.13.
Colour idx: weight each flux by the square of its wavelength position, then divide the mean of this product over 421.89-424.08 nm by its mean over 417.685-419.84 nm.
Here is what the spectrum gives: 1.1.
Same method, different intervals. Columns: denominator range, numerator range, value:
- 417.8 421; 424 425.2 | 1.04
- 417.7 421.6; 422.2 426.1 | 1.01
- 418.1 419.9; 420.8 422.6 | 1.10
